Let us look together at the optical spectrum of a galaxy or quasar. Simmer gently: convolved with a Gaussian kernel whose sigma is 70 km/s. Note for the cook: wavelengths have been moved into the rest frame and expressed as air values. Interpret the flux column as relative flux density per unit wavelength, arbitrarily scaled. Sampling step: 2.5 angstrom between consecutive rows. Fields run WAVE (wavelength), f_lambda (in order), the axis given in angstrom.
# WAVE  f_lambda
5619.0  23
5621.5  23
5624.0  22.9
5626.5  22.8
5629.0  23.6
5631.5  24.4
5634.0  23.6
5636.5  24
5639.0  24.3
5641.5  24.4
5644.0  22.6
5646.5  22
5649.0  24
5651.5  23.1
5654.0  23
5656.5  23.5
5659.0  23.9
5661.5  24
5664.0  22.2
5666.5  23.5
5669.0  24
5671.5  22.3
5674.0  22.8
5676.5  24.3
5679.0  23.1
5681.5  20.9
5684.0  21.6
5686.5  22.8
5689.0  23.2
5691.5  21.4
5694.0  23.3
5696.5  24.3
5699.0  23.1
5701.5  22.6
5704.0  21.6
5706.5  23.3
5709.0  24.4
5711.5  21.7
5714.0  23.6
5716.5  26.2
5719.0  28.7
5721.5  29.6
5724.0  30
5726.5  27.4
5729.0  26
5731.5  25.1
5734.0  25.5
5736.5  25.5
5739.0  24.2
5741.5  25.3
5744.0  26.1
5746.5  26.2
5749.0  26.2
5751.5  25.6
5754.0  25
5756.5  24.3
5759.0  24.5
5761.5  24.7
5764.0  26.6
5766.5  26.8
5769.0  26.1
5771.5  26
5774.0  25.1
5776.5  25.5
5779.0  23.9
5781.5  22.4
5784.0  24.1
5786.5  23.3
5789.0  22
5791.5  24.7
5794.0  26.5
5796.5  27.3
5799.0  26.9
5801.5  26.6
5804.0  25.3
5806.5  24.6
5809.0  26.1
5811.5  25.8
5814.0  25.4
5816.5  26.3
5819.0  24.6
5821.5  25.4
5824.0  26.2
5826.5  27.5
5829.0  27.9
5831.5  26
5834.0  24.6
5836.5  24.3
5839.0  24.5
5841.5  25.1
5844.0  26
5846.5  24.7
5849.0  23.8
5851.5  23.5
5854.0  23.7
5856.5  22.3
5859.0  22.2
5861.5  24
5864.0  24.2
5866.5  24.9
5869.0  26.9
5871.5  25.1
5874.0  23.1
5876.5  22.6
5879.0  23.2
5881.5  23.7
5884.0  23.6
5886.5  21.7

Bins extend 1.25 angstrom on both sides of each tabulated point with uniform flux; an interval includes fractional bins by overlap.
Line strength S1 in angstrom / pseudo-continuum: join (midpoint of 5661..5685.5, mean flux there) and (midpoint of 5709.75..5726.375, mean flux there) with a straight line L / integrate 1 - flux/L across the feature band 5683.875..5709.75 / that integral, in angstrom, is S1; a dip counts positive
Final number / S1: 2.00 angstrom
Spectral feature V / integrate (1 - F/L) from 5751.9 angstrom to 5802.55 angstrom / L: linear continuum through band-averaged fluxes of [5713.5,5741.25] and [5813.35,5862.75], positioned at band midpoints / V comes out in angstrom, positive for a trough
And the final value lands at 1.4 angstrom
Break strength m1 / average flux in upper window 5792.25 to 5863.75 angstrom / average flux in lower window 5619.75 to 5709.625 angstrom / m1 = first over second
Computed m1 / 1.1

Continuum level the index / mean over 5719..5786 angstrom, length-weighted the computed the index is 25.7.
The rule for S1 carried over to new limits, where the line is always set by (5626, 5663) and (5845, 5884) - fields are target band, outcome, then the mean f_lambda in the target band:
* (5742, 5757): -1.21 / 25.6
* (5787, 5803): -1.20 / 25.6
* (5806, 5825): -1.42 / 25.6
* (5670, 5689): 0.80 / 22.6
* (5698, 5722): -0.70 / 24.3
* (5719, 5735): -2.53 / 27.4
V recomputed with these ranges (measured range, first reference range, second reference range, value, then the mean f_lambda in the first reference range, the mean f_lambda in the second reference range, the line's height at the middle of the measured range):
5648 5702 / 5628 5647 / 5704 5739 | 3.4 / 23.7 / 25.7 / 24.6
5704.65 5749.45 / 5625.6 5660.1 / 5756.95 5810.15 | -2.3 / 23.5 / 25.2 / 24.5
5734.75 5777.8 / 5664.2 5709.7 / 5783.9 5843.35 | -2.1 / 22.9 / 25.5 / 24.3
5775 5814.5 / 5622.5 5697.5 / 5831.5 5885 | -2.0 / 23.2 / 24.1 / 23.8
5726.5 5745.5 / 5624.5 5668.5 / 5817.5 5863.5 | -1.1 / 23.5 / 24.8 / 24.1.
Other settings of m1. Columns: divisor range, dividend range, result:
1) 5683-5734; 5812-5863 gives 1.02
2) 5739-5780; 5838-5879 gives 0.95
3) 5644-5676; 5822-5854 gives 1.09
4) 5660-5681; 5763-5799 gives 1.08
